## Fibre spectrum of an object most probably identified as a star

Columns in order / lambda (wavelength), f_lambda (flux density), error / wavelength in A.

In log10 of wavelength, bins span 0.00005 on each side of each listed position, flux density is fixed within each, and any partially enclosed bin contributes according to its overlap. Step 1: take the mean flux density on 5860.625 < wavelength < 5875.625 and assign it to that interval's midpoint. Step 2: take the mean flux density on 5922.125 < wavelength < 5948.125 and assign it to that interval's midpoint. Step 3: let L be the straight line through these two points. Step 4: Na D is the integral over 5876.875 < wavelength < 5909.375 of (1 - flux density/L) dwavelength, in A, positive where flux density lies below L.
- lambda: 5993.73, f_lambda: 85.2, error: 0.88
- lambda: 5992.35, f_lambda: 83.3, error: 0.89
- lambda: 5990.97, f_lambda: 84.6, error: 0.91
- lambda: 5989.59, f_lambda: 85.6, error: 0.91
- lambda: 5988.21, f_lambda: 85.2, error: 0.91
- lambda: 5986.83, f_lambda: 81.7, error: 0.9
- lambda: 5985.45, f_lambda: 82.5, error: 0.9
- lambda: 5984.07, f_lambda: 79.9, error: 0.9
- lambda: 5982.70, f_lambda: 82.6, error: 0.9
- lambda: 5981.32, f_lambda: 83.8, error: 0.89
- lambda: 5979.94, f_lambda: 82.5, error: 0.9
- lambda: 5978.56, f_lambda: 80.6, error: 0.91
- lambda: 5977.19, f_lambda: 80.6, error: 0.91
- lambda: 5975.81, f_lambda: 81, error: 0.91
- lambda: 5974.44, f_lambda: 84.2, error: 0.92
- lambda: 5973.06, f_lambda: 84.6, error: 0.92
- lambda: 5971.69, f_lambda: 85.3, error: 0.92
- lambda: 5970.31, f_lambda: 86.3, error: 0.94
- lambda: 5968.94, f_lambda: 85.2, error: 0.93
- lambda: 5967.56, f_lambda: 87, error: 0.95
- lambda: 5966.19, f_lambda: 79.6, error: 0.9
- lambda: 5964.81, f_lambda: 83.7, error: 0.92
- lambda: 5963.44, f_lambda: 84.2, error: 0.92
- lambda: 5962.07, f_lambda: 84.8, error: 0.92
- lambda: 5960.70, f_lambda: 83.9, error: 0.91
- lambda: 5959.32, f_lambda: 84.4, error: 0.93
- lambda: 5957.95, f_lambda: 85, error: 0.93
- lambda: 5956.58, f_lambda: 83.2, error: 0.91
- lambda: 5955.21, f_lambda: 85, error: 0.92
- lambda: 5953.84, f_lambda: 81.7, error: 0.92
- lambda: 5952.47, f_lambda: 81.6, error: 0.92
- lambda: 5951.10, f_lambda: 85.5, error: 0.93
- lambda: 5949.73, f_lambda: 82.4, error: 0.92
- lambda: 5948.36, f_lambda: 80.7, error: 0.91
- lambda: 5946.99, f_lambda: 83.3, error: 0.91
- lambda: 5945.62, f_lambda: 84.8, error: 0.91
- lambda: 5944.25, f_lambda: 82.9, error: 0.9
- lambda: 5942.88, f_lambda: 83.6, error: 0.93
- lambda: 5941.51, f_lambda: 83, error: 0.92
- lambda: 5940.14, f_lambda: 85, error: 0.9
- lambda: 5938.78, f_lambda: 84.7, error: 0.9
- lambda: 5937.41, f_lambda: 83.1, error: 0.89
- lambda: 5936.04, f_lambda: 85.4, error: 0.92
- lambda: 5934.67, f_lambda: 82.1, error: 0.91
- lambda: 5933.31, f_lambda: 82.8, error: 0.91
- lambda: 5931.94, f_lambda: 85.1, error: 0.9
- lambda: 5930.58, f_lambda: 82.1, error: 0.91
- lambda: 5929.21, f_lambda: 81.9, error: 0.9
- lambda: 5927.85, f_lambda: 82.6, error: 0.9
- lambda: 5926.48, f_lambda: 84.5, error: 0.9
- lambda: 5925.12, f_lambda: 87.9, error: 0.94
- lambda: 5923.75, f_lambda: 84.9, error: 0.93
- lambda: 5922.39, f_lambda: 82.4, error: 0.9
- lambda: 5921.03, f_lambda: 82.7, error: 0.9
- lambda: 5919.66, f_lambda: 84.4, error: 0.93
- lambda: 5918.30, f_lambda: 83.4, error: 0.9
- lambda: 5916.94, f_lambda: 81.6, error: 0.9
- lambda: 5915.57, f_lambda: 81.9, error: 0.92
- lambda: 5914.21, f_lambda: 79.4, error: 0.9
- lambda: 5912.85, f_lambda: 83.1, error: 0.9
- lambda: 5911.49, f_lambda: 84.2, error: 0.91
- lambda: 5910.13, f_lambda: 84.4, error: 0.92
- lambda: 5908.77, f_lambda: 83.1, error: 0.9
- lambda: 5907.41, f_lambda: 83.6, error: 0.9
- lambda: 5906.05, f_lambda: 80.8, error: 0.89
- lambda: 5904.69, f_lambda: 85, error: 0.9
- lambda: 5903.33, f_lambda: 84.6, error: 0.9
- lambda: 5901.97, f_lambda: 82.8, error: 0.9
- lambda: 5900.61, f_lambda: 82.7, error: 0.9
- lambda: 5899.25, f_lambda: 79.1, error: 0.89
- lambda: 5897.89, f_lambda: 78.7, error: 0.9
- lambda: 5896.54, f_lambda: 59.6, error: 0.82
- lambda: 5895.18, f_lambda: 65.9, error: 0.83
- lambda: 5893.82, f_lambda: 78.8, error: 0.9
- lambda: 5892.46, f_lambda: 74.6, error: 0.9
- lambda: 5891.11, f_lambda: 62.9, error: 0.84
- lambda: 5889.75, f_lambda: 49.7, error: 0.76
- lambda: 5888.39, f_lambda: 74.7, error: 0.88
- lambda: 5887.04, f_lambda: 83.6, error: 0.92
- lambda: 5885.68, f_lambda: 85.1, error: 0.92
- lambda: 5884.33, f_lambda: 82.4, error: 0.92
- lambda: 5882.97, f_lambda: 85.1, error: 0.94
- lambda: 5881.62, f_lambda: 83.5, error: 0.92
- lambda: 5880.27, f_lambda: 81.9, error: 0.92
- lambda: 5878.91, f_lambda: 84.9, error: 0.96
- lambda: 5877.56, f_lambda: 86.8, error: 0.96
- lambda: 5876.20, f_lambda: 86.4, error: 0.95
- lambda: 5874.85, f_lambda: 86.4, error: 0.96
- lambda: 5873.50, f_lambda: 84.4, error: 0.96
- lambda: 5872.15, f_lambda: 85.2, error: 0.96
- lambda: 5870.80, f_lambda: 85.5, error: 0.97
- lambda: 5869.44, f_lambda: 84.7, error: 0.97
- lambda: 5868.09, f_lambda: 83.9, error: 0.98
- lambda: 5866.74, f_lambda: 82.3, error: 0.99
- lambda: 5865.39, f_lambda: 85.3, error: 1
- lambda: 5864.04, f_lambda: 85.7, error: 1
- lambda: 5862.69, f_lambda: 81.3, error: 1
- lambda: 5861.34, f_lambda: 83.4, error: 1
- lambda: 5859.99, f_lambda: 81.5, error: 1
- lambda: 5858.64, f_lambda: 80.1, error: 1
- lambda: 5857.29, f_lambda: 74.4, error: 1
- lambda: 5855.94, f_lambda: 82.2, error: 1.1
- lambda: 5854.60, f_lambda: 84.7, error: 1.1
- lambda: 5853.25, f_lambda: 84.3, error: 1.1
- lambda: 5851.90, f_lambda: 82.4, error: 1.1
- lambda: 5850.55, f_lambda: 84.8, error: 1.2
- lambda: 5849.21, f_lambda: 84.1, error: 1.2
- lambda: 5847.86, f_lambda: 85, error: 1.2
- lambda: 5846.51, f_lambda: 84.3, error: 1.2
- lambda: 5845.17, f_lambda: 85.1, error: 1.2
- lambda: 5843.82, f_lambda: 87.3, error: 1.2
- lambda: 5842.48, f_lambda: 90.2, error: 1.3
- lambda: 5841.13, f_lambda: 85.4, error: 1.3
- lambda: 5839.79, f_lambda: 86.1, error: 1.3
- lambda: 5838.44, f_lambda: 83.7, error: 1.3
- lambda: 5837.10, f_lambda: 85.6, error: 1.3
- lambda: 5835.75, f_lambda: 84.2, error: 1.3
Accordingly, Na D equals 2.26 A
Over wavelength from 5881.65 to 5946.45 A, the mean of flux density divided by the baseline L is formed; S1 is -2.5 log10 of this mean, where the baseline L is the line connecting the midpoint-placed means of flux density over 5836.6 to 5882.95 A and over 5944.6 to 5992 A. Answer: 0.040 mag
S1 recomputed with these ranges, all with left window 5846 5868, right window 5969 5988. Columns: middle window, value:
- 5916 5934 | -0.009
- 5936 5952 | -0.009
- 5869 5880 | -0.032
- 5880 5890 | 0.047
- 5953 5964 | -0.015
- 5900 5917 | 0.000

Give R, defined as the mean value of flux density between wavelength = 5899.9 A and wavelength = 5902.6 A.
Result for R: 82.6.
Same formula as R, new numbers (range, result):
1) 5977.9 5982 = 82.2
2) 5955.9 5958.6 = 84.1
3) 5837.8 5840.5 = 84.9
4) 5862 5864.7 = 83.5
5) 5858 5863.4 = 81.6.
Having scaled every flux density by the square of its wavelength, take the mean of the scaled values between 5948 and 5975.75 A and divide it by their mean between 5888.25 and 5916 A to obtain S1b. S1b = 1.1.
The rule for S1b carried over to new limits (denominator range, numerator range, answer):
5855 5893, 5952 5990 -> 1.06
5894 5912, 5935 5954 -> 1.06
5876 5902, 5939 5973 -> 1.11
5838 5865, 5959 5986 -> 1.04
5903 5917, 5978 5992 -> 1.03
